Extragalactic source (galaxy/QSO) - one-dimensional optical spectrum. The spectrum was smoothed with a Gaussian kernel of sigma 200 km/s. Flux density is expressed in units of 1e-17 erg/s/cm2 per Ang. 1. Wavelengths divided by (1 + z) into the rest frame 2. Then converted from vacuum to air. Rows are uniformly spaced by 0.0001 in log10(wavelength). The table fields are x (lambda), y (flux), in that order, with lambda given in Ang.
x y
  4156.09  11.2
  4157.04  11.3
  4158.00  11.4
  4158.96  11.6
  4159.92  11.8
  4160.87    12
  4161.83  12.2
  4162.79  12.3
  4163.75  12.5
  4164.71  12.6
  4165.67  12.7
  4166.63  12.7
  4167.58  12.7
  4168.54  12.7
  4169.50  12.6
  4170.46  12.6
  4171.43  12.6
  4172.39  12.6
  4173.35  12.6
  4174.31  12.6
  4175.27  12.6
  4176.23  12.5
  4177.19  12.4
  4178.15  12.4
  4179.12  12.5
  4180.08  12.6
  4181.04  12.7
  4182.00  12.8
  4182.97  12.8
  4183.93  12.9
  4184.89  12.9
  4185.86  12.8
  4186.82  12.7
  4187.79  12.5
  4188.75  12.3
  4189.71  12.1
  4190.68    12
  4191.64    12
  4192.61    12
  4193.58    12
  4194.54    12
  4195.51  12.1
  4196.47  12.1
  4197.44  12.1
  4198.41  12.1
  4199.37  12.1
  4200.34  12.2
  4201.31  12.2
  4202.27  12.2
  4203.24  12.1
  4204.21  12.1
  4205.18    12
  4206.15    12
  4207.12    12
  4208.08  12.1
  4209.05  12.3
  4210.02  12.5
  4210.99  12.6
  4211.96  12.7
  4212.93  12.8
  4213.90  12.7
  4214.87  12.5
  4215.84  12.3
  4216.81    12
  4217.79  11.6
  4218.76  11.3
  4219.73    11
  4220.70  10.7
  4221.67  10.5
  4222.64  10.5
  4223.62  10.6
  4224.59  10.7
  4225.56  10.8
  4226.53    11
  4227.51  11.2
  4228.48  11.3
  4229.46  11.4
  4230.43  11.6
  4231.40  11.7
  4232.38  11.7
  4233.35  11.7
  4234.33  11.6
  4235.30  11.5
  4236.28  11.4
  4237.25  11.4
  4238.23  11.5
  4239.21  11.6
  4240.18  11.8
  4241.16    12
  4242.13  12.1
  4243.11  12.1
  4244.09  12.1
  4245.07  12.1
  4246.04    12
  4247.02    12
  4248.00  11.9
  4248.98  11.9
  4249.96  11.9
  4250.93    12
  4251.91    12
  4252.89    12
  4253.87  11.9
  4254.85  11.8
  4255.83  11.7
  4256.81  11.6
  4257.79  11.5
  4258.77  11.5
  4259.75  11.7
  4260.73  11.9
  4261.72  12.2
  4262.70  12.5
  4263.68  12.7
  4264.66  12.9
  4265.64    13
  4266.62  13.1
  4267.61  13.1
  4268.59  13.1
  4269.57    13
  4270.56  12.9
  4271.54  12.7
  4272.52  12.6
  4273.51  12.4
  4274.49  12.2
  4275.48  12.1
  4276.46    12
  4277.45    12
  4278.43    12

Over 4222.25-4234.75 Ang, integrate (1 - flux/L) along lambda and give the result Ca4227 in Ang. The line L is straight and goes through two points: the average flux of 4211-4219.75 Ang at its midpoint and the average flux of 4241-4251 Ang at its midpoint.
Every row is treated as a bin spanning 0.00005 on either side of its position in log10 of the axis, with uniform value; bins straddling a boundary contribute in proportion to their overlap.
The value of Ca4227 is 0.9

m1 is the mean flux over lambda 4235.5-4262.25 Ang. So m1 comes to 11.8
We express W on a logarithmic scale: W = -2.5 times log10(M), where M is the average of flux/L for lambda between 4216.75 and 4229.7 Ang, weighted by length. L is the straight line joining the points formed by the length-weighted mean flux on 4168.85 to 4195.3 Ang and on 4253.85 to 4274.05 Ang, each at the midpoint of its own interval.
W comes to 0.133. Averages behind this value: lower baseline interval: 12.5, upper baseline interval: 12.4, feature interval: 11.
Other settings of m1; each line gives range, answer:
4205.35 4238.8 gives 11.6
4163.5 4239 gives 12.1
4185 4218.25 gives 12.2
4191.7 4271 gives 11.9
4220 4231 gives 10.9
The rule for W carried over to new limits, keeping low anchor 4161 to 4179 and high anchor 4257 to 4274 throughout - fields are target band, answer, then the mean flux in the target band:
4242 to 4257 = 0.05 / 11.9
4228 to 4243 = 0.08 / 11.6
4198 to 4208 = 0.04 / 12.1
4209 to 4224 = 0.07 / 11.8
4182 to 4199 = 0.02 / 12.3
